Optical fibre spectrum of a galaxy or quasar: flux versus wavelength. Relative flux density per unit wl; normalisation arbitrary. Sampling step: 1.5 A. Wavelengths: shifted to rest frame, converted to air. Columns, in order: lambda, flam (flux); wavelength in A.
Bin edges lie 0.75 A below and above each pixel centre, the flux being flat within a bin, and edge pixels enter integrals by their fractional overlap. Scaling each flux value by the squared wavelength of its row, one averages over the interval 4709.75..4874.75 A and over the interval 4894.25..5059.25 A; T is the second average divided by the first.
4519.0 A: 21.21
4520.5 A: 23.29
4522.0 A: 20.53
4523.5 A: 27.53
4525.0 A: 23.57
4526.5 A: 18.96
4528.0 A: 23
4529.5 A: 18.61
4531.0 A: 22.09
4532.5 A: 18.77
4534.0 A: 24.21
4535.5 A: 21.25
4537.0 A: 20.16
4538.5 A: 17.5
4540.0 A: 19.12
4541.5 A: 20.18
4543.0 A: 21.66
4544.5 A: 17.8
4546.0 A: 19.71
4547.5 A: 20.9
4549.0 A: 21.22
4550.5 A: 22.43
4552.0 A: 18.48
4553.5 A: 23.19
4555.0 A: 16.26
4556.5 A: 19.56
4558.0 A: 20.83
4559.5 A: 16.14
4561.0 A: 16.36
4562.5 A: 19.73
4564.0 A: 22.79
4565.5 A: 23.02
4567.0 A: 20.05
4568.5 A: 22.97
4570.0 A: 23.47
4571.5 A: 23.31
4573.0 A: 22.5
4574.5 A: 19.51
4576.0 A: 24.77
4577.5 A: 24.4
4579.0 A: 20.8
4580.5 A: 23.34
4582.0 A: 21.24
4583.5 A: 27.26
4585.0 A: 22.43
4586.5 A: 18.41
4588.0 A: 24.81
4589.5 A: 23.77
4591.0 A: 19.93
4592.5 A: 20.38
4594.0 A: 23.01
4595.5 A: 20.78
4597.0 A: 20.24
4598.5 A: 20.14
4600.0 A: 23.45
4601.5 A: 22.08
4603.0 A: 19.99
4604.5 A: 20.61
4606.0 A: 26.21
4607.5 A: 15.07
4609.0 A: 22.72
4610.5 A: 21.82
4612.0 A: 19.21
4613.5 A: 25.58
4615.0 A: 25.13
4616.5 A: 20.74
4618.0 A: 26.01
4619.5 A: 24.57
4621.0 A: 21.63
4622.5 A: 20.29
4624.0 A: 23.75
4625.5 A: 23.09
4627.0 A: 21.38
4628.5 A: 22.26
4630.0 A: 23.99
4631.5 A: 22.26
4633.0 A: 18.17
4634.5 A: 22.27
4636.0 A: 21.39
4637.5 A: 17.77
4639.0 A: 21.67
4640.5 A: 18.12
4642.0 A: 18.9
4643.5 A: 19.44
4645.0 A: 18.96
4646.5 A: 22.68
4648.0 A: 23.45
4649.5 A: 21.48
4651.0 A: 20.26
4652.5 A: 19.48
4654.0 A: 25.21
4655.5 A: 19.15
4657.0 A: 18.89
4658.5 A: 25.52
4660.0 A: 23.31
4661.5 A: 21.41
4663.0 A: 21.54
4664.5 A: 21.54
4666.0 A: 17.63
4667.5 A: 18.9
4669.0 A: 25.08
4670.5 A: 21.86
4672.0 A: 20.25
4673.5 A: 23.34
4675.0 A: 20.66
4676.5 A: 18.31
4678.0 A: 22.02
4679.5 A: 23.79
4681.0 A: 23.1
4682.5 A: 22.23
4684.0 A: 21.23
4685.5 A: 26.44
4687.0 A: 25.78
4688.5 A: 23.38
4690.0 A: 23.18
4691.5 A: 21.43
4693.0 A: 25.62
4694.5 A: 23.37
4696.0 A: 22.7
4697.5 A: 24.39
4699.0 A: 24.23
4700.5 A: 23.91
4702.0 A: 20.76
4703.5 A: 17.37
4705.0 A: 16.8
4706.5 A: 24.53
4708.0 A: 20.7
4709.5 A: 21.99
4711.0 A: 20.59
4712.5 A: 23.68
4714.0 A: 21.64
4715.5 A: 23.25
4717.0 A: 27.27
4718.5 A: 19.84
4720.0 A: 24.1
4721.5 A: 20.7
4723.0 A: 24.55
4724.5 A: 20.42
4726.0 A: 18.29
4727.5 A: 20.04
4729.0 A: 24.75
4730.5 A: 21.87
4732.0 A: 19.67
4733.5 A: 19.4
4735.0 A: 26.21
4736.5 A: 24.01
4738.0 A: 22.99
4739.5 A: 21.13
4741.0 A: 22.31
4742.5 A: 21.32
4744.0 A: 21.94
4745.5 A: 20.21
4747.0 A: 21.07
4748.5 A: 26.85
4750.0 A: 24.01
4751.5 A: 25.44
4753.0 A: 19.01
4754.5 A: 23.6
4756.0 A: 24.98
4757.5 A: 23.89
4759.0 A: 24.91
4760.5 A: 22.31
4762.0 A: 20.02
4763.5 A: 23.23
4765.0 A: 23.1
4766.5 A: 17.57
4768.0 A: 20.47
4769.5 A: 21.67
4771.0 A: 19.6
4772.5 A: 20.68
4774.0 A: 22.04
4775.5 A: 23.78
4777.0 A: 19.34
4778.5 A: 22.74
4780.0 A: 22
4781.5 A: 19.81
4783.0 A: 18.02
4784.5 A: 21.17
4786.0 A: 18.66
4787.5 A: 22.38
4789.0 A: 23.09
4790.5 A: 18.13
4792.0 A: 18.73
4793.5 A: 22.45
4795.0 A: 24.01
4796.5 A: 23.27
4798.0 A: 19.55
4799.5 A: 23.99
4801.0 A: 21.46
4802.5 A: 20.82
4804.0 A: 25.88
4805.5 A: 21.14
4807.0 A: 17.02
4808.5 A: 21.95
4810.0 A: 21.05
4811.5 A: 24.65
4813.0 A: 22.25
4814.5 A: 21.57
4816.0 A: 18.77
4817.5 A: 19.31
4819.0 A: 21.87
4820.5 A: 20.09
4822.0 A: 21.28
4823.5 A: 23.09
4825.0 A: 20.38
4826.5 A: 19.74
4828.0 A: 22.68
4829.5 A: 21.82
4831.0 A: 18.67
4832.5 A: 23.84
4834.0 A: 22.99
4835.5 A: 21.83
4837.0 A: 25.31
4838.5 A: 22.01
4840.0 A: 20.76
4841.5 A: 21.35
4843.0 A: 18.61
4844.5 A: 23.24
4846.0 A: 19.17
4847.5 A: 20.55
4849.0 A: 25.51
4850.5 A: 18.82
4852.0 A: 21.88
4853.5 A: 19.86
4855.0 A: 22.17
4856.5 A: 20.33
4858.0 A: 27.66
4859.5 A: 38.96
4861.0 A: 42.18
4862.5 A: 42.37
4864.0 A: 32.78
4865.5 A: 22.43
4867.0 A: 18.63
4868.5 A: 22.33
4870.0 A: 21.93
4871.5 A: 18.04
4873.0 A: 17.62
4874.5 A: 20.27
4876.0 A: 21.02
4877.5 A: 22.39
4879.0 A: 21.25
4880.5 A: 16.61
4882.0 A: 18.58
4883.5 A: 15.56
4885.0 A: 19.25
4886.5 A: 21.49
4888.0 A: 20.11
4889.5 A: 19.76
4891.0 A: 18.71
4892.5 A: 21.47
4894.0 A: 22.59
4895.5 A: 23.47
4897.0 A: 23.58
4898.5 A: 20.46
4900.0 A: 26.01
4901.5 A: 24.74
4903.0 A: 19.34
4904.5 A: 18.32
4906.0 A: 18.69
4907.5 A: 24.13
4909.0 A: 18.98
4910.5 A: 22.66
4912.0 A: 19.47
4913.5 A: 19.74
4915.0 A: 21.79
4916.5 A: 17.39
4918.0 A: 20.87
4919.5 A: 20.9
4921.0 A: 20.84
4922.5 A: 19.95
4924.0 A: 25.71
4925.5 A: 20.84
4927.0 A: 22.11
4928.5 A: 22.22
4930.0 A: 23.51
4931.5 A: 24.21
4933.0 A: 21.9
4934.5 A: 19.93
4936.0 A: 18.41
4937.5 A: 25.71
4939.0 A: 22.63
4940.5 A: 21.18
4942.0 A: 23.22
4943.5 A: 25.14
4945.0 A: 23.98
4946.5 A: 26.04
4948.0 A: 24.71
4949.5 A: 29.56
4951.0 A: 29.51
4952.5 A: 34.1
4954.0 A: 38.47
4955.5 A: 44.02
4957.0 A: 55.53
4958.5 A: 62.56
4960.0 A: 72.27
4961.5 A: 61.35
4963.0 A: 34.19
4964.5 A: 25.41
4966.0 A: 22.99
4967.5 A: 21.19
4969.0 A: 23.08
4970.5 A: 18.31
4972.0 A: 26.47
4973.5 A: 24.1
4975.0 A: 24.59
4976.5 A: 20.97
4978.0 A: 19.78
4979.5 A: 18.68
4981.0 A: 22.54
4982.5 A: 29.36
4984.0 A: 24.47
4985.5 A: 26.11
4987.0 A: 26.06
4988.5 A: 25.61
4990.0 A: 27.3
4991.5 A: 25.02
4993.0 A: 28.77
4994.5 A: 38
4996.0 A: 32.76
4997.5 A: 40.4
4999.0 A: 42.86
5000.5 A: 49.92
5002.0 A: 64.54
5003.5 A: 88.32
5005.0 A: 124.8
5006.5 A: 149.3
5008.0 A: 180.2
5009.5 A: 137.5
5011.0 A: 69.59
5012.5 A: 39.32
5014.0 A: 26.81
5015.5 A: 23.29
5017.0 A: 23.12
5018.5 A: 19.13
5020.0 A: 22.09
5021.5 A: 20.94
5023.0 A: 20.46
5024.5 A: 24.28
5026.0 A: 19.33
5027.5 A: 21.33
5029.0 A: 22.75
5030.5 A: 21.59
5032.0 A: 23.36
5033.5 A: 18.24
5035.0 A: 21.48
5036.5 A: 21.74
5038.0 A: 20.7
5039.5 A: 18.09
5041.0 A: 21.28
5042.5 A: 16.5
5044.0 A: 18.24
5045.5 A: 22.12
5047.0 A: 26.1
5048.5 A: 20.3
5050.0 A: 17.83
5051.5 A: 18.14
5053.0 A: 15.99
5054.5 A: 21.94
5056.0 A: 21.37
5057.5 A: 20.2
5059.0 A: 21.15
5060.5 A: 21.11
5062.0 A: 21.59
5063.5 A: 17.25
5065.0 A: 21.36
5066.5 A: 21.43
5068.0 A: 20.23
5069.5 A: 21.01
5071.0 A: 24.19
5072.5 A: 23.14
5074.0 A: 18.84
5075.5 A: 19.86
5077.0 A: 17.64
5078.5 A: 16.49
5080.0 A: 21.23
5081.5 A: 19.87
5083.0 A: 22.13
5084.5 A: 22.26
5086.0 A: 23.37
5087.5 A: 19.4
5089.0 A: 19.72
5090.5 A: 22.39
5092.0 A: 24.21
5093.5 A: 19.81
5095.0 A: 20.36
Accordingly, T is 1.5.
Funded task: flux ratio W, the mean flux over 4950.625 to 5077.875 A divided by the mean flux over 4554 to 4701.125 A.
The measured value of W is 1.5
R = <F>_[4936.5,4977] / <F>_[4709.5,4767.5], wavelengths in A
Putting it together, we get 1.4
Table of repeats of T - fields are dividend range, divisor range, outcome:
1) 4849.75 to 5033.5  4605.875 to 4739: 1.58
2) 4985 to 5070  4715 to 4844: 1.79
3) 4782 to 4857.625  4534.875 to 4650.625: 1.10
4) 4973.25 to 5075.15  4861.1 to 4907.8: 1.59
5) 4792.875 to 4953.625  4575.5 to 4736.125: 1.12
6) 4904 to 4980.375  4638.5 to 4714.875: 1.37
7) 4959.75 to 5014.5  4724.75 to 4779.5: 2.34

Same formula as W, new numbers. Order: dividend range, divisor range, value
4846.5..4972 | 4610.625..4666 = 1.17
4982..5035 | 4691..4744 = 2.02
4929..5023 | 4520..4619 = 1.82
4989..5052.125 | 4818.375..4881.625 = 1.75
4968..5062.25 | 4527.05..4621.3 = 1.61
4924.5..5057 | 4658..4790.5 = 1.53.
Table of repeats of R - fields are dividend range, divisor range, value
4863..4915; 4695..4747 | 0.96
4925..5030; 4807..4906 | 1.68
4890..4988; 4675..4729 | 1.16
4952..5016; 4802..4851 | 2.16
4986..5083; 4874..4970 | 1.32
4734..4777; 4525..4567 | 1.11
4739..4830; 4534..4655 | 1.01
